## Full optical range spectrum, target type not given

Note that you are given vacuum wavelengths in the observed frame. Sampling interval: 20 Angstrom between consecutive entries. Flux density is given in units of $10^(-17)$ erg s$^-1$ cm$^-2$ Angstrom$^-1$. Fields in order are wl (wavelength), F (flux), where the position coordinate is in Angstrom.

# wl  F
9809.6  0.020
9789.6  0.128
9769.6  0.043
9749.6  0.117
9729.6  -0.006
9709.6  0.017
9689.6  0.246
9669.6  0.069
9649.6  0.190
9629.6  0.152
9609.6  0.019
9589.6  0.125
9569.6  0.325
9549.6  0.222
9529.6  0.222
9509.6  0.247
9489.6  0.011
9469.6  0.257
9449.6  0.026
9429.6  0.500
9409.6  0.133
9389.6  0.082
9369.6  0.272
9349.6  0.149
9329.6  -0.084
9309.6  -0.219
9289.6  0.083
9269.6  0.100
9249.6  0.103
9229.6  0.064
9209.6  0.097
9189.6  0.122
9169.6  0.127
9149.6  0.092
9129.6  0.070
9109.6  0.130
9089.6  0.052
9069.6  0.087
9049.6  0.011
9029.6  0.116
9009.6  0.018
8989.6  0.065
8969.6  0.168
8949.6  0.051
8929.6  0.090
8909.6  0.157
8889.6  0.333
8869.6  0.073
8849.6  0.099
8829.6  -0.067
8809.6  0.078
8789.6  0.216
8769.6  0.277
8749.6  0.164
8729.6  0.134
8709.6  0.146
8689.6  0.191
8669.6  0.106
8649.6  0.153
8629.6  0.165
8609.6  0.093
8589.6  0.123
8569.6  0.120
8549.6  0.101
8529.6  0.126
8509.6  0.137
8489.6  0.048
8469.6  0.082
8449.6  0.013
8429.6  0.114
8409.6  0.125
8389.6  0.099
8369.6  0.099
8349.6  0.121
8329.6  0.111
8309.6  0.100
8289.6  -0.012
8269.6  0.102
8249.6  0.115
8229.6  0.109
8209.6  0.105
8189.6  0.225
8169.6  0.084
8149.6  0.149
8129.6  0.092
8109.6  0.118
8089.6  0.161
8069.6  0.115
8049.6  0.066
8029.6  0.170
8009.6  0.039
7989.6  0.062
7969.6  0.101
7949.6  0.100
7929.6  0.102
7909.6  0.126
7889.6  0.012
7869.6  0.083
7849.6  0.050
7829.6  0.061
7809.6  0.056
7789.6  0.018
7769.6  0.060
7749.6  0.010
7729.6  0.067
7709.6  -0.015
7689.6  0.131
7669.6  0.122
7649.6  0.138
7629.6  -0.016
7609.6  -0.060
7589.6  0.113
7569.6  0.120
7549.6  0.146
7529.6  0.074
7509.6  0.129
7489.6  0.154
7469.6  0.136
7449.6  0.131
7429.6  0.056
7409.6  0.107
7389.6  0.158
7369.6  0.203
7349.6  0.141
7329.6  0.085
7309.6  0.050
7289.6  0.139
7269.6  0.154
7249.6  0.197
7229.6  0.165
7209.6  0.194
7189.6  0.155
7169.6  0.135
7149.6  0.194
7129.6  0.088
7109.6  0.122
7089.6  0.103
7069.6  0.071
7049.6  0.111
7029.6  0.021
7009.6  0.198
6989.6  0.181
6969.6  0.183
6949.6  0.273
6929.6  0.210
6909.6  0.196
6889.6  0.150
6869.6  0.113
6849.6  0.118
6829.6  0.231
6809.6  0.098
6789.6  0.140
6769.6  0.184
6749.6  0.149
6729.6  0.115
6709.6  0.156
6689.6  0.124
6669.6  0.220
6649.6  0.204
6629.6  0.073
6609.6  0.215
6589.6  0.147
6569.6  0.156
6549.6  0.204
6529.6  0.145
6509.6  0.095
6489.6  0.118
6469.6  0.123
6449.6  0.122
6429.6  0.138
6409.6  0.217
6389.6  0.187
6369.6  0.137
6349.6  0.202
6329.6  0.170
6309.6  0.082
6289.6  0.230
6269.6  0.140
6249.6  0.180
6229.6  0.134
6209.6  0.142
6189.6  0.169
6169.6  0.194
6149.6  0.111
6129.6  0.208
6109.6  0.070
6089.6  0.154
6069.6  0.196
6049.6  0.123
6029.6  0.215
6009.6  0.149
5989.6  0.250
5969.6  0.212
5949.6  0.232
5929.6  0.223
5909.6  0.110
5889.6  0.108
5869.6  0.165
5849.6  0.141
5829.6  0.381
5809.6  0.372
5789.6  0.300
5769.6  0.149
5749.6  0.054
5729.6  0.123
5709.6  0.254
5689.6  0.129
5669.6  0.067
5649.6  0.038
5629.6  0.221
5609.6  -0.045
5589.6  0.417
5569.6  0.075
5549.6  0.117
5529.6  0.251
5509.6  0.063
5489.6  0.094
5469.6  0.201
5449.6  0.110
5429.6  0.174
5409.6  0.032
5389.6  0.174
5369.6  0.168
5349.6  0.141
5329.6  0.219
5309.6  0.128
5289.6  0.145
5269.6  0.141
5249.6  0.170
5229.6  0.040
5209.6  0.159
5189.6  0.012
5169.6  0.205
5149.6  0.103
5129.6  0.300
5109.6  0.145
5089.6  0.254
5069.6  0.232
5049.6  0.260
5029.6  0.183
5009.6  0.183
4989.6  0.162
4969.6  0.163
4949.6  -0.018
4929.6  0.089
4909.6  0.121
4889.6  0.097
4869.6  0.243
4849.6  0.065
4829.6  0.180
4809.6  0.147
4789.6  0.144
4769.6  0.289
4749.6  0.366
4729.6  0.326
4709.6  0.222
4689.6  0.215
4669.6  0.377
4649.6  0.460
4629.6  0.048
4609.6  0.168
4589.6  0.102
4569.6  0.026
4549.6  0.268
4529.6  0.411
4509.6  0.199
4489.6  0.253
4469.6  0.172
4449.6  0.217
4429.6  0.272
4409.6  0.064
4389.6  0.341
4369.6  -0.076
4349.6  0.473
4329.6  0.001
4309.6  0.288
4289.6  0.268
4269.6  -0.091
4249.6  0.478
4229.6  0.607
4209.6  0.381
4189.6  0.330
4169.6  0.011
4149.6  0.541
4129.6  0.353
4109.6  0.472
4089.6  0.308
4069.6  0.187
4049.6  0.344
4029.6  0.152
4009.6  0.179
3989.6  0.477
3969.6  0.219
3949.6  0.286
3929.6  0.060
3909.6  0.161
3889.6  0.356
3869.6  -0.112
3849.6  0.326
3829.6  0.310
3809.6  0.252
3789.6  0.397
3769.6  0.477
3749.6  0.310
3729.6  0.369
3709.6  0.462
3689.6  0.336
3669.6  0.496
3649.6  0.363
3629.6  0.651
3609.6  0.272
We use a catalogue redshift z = 1.531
